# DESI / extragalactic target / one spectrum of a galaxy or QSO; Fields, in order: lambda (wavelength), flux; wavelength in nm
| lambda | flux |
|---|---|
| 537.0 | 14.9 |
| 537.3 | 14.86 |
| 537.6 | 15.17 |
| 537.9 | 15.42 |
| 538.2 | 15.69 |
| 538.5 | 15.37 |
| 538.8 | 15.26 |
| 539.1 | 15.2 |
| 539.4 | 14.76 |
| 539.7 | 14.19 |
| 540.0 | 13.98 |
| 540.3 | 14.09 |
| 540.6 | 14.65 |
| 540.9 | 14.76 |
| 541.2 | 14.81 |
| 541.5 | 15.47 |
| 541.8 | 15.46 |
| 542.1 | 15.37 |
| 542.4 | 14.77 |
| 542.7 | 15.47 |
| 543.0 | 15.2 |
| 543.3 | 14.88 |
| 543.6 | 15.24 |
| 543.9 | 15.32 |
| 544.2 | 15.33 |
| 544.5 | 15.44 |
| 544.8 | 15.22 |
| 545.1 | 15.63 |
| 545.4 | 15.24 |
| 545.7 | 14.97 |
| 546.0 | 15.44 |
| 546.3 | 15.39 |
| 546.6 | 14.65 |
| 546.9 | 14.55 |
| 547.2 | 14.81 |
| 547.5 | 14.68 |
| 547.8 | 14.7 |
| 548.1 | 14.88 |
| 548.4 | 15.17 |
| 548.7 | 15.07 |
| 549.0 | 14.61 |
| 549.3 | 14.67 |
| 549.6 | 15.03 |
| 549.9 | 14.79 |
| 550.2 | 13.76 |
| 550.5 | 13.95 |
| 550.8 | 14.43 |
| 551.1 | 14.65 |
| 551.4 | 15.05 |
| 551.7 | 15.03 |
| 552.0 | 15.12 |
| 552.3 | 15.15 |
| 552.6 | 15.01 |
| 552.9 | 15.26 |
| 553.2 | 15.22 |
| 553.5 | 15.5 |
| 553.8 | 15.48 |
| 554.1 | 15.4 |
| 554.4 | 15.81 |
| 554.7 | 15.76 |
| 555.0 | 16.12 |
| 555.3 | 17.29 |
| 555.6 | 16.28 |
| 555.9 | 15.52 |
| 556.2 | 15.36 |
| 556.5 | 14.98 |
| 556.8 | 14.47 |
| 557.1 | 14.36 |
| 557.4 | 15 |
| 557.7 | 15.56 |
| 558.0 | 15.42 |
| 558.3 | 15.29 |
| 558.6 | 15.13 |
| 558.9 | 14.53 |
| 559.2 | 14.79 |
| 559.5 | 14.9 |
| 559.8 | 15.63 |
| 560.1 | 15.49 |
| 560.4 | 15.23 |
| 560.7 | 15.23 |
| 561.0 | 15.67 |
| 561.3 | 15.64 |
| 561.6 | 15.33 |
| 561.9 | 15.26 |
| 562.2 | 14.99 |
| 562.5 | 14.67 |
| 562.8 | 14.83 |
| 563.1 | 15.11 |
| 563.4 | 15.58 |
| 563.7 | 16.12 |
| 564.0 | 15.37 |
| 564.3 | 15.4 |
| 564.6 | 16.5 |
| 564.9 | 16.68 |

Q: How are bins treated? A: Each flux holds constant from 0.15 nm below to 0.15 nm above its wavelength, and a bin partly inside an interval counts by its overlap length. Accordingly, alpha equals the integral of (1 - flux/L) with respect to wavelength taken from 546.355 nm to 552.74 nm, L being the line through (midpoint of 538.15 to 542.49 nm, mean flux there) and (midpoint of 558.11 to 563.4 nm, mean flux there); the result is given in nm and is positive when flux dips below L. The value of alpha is 0.11 nm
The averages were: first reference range 14.9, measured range 14.8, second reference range 15.2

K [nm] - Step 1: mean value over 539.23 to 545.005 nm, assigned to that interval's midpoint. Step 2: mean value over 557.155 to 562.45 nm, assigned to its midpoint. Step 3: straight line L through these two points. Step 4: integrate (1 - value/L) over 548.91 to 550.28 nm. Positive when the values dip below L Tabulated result 0.04 nm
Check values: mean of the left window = 15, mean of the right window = 15.2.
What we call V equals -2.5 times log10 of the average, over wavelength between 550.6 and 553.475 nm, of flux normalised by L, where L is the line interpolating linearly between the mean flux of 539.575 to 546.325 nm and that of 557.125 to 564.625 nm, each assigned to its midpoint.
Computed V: 0.01 mag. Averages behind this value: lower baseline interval 15.1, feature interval 15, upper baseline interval 15.3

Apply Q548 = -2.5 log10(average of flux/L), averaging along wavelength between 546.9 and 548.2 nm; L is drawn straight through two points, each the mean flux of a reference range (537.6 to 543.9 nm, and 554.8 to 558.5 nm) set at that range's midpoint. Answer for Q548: 0.034 mag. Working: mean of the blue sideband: 15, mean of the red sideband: 15.5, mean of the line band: 14.7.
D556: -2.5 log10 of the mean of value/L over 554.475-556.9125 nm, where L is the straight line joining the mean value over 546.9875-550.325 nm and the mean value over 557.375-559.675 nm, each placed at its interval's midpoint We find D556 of -0.05 mag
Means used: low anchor 14.7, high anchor 15.1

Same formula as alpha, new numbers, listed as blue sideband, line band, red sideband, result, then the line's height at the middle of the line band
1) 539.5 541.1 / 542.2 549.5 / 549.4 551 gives -0.34 nm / 14.4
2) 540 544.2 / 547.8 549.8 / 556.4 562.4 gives 0.02 nm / 15.1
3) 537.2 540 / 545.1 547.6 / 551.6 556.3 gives 0.05 nm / 15.3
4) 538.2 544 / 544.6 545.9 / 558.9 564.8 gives -0.02 nm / 15.1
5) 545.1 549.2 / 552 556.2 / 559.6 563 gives -0.15 nm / 15.1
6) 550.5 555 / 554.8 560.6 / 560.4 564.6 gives -0.02 nm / 15.3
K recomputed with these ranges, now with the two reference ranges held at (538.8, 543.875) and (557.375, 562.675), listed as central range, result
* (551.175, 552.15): 0.00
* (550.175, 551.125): 0.05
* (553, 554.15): -0.02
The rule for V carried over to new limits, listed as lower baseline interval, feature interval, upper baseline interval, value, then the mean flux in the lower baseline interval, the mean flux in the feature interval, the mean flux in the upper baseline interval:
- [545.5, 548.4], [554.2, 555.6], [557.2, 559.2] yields -0.08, 14.9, 16.2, 15.1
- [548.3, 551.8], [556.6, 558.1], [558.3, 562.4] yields 0.01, 14.7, 14.9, 15.2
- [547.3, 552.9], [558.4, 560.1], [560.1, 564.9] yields 0.02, 14.8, 15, 15.4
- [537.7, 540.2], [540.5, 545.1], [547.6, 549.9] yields -0.02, 15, 15.2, 14.9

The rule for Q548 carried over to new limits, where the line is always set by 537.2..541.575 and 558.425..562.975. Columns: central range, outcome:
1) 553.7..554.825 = -0.04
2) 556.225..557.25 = 0.03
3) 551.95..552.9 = 0.00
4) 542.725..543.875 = -0.02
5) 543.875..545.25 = -0.03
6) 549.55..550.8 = 0.05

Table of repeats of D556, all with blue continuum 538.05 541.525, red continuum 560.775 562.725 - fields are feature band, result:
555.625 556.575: -0.02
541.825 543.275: -0.02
